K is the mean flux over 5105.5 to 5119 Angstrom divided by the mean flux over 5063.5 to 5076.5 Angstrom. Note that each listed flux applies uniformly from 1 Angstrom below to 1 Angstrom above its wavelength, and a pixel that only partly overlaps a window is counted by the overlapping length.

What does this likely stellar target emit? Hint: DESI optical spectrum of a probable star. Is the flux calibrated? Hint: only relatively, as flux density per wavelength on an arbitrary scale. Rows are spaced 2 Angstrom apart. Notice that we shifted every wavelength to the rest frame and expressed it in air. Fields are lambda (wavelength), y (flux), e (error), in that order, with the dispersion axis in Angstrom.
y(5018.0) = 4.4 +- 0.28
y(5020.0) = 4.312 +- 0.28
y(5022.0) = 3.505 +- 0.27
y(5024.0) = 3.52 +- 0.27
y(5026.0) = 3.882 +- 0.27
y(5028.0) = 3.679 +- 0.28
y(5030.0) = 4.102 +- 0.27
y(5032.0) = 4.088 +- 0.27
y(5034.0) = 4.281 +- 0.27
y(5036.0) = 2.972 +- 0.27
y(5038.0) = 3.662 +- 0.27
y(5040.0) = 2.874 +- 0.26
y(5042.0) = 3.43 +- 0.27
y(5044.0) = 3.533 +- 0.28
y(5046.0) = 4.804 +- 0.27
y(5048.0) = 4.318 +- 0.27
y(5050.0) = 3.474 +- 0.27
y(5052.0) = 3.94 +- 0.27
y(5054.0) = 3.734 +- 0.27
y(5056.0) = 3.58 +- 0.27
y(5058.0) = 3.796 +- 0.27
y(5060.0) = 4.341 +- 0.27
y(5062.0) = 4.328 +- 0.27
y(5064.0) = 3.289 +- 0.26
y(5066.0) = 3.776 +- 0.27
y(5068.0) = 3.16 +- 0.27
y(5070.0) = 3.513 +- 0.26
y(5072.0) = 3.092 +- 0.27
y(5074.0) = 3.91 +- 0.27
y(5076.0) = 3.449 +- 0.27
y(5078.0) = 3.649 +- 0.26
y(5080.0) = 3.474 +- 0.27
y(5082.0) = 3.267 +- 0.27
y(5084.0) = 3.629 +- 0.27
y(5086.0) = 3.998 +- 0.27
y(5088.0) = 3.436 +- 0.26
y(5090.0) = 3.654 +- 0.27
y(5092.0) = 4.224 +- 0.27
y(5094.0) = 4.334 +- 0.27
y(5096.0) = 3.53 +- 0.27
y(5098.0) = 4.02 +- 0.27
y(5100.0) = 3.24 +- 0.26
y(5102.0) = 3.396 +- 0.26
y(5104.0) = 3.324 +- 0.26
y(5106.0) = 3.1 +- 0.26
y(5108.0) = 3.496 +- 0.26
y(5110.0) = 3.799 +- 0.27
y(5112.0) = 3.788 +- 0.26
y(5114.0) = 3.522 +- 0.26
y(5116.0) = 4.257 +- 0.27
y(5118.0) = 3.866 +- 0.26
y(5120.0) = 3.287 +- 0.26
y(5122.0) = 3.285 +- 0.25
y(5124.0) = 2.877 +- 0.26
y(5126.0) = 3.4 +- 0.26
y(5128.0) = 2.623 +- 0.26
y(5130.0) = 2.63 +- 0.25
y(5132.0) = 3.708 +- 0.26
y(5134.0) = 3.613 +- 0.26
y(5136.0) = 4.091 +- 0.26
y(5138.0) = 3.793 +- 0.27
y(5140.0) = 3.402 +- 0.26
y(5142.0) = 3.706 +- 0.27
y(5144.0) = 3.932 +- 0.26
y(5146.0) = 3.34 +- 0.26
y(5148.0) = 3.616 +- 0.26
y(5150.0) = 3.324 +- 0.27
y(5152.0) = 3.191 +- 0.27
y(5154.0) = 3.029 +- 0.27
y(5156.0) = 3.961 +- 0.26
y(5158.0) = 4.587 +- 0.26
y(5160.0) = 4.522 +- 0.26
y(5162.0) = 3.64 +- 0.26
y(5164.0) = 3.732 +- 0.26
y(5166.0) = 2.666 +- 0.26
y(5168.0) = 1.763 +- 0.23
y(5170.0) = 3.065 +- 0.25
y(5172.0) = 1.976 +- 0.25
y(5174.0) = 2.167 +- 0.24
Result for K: 1.1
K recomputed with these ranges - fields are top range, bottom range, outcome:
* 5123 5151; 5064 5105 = 0.95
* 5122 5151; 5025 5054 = 0.91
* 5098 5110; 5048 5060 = 0.90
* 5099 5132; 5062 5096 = 0.93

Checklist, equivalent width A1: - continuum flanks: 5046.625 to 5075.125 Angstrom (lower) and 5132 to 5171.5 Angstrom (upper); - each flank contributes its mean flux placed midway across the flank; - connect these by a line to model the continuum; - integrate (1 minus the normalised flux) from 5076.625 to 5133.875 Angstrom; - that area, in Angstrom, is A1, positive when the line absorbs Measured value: 1.60 Angstrom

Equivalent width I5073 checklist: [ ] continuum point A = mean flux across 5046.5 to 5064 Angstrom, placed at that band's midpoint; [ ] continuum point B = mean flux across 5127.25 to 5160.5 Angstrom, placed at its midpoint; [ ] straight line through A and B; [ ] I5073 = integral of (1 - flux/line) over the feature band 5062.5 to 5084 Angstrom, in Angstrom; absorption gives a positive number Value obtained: 2.1 Angstrom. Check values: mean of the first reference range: 3.93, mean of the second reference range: 3.59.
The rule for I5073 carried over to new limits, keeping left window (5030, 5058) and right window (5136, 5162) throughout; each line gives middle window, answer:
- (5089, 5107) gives 0.4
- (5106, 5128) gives 1.4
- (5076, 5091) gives 0.7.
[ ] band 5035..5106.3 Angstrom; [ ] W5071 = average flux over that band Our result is 3.65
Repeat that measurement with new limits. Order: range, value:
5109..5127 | 3.56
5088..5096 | 3.92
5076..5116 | 3.64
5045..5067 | 3.94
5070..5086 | 3.53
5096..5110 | 3.46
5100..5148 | 3.49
